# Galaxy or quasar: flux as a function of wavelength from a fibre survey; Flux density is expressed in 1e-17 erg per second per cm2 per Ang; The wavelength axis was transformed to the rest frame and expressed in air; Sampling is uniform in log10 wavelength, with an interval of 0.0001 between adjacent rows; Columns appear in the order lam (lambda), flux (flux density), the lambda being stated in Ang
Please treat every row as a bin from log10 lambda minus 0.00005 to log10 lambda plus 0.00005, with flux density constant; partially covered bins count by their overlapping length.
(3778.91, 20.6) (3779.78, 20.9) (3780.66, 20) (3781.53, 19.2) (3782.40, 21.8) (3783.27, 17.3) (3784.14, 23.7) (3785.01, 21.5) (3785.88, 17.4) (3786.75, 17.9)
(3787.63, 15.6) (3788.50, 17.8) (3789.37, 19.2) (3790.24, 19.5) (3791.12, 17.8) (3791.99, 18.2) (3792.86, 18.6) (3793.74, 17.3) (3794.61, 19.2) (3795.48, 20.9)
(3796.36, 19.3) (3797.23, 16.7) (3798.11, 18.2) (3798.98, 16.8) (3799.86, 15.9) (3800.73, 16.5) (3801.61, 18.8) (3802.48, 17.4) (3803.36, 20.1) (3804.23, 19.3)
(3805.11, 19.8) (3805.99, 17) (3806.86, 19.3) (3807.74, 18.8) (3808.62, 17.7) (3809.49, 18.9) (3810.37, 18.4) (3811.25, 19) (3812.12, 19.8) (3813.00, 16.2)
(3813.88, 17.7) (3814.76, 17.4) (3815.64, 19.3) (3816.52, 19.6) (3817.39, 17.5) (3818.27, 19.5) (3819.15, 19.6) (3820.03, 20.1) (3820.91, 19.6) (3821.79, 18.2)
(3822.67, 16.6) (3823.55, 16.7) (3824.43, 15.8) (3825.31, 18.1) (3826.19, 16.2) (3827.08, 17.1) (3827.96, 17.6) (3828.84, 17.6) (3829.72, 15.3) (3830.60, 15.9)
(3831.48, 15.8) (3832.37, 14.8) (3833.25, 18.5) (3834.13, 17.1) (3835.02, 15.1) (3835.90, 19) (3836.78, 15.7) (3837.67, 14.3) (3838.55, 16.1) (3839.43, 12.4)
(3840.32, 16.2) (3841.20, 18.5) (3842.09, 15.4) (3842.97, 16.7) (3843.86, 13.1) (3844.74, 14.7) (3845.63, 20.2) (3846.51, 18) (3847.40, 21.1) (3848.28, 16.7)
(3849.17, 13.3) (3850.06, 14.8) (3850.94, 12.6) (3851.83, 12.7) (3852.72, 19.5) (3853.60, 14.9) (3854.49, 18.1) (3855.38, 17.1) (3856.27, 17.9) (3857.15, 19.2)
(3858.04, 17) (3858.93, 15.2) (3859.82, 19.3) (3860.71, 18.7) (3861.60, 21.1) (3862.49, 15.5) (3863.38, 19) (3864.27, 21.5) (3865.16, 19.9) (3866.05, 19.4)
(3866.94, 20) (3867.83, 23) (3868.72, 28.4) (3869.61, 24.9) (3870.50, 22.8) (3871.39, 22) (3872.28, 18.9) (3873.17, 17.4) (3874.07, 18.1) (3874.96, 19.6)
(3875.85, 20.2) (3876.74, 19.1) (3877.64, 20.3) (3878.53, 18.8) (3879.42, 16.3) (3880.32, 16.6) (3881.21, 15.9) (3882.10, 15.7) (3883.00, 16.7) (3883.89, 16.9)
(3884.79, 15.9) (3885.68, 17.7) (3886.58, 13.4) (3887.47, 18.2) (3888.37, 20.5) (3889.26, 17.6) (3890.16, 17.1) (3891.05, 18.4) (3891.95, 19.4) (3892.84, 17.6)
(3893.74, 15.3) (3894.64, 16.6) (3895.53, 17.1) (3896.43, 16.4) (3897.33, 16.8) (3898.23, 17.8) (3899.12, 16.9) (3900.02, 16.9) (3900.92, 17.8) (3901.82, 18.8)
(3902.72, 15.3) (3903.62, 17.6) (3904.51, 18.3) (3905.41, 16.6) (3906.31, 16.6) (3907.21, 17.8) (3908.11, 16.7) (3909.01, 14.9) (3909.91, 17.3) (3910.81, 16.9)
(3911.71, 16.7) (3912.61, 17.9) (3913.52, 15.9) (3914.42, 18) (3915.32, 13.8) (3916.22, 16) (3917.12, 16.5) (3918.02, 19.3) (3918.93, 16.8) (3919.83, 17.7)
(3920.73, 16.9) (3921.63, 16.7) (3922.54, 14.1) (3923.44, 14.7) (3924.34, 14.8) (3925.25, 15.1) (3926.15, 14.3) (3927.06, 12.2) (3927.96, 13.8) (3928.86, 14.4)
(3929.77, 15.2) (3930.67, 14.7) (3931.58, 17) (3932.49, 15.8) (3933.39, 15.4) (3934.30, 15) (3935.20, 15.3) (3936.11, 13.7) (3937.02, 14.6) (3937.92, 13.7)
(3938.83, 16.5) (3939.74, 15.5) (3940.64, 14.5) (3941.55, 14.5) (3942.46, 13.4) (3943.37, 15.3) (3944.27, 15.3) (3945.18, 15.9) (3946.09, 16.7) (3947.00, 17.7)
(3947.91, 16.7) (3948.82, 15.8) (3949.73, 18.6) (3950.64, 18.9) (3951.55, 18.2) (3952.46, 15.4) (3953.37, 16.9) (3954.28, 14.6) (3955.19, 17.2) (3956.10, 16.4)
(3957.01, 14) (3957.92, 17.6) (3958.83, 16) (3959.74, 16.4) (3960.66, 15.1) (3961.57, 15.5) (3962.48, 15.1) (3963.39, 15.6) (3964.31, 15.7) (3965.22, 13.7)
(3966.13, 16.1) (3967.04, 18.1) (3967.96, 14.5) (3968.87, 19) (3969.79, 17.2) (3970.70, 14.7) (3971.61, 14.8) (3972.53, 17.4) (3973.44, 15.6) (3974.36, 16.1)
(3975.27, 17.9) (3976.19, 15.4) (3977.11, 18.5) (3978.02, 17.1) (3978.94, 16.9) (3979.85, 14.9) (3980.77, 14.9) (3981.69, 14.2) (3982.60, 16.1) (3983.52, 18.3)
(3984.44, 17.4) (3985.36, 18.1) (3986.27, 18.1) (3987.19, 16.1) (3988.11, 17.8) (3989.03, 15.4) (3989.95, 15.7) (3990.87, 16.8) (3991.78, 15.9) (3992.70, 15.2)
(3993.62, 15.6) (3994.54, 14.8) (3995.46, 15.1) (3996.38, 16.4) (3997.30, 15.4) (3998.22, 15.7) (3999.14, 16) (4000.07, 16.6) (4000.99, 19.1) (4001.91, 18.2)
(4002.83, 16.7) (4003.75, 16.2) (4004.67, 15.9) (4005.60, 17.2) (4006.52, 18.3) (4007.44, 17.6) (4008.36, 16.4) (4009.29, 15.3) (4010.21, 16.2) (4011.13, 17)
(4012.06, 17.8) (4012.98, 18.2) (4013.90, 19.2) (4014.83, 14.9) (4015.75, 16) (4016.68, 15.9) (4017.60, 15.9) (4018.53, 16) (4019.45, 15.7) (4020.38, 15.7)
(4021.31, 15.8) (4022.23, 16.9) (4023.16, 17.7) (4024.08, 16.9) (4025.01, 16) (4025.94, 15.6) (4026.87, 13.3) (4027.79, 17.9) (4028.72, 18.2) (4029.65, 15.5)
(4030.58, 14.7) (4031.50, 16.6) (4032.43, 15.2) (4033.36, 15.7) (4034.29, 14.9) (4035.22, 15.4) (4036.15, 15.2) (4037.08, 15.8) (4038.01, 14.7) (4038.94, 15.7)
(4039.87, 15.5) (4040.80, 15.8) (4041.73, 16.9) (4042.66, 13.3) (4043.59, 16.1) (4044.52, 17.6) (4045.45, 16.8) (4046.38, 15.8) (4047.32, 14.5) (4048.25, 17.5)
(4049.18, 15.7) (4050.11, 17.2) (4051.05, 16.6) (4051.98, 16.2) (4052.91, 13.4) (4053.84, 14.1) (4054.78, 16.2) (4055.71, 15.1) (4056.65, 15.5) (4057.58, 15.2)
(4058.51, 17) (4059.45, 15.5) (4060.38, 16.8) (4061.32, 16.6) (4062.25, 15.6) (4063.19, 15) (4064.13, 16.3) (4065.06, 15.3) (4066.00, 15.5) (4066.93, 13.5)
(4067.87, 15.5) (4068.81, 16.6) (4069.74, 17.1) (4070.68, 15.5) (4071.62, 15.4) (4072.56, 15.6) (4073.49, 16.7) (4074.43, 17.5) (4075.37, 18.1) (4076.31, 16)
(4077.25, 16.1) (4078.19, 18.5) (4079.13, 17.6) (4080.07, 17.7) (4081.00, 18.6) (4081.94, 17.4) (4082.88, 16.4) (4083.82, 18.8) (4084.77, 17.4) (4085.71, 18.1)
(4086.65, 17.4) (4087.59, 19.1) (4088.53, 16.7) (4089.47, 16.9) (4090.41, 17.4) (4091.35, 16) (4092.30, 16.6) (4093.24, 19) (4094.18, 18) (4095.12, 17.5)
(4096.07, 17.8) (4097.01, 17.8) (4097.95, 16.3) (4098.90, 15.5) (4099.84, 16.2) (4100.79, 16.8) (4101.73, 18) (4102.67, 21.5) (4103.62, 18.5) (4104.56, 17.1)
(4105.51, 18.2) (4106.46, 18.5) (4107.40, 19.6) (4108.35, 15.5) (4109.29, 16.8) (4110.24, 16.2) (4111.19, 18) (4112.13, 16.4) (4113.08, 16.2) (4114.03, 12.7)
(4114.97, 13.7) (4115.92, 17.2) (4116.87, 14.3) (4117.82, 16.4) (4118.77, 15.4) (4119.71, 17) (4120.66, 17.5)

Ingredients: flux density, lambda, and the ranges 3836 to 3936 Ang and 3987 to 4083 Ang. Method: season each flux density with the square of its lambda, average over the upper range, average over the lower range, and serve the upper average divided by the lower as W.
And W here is 1.0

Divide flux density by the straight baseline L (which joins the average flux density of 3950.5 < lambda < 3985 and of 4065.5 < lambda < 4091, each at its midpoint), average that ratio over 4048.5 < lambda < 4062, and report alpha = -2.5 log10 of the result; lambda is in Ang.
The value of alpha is 0.06 mag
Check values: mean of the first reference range 16.2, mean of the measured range 15.8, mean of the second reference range 16.9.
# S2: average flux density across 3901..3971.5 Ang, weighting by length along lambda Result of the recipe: 16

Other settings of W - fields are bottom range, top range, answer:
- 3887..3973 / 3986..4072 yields 1.04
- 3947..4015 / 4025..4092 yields 1.02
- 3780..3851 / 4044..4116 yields 1.08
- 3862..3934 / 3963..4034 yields 0.99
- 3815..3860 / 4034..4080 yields 1.06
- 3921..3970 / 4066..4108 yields 1.19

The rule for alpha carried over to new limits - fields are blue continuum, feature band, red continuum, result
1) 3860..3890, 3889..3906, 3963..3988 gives 0.07 mag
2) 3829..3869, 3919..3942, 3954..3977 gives 0.09 mag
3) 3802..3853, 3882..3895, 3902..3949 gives -0.05 mag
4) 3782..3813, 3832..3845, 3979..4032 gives 0.15 mag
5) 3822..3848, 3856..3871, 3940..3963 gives -0.22 mag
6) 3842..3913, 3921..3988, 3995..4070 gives 0.07 mag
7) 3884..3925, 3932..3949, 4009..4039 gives 0.09 mag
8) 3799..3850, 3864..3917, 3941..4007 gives -0.07 mag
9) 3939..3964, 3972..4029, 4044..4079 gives -0.03 mag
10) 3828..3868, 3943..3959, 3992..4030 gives 0.01 mag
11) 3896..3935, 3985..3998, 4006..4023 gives 0.02 mag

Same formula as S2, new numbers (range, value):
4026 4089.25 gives 16.2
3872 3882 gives 18.2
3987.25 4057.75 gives 16.1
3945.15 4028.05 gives 16.4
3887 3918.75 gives 17.2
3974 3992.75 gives 16.5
